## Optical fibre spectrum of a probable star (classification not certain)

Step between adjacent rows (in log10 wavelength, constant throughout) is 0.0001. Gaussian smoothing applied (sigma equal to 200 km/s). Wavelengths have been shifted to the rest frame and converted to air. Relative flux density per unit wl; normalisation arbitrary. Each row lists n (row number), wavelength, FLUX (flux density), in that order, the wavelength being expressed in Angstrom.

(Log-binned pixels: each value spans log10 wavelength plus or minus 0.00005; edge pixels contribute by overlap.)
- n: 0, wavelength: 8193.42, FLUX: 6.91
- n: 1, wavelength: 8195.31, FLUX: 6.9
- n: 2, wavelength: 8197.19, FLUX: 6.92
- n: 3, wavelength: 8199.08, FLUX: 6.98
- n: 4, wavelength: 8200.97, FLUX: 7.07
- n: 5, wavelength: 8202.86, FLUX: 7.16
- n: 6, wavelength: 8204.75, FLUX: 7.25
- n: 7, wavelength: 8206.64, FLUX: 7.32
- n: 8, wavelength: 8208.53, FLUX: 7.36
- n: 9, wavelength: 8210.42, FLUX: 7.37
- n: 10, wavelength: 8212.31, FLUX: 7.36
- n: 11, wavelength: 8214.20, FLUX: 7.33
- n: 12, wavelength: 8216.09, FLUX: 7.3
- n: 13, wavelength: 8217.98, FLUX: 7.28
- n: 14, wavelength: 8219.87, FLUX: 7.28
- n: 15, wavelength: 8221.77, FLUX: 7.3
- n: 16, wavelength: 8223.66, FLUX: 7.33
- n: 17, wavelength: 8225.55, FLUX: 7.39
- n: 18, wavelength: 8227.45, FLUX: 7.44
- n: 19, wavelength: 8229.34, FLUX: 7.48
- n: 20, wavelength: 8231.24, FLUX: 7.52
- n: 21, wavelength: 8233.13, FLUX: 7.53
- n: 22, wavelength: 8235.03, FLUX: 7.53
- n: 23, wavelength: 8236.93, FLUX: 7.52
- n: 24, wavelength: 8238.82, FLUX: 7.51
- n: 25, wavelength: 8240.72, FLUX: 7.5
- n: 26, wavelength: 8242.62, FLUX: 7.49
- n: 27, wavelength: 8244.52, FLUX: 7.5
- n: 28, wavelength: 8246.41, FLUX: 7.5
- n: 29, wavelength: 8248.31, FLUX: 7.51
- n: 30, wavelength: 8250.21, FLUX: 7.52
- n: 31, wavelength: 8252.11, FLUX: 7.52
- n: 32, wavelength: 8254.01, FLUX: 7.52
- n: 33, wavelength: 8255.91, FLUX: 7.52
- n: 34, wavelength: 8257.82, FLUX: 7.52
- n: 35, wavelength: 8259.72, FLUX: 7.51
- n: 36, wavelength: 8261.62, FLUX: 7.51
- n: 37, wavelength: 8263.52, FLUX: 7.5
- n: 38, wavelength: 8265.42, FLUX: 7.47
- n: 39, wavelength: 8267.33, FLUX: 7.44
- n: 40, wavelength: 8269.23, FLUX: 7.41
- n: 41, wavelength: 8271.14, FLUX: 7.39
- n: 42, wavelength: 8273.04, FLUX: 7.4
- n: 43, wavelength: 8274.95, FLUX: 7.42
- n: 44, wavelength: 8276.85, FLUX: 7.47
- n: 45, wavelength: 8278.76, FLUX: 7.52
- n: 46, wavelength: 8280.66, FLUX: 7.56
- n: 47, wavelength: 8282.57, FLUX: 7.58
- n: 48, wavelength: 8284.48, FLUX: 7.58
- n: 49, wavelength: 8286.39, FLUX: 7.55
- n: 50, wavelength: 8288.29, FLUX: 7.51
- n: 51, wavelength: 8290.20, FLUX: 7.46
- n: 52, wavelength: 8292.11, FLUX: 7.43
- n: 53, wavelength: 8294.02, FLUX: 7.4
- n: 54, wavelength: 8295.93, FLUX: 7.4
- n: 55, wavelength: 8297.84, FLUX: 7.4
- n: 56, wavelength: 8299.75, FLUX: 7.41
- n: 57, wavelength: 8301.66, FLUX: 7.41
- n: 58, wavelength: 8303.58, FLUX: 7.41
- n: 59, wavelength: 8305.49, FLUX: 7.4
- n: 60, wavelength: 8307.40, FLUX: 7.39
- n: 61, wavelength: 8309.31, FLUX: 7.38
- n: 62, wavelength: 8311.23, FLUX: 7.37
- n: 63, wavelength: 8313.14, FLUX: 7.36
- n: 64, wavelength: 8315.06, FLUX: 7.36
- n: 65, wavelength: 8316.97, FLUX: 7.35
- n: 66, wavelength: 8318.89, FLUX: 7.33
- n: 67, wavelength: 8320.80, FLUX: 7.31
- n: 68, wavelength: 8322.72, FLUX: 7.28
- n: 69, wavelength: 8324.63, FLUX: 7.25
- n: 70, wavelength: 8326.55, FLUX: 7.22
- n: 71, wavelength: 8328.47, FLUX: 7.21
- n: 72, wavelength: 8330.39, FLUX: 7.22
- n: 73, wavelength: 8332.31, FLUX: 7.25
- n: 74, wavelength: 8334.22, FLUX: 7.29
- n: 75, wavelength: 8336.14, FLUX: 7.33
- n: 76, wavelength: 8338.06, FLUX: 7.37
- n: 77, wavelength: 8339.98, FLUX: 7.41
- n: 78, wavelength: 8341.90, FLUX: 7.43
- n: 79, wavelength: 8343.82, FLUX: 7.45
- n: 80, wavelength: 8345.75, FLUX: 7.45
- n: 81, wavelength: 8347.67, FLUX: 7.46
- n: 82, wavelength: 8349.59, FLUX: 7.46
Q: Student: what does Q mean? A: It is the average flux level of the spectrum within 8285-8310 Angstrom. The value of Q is 7.43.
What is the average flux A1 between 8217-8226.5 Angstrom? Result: 7.32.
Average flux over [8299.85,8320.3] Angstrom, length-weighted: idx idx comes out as 7.38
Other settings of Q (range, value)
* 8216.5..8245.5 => 7.44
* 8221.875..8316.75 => 7.46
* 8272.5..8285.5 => 7.51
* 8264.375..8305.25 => 7.46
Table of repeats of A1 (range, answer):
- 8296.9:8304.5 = 7.4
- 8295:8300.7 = 7.41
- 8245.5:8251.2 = 7.51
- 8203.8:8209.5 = 7.31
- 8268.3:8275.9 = 7.4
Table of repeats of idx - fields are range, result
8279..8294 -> 7.52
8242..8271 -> 7.49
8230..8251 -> 7.51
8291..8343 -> 7.35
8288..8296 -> 7.44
